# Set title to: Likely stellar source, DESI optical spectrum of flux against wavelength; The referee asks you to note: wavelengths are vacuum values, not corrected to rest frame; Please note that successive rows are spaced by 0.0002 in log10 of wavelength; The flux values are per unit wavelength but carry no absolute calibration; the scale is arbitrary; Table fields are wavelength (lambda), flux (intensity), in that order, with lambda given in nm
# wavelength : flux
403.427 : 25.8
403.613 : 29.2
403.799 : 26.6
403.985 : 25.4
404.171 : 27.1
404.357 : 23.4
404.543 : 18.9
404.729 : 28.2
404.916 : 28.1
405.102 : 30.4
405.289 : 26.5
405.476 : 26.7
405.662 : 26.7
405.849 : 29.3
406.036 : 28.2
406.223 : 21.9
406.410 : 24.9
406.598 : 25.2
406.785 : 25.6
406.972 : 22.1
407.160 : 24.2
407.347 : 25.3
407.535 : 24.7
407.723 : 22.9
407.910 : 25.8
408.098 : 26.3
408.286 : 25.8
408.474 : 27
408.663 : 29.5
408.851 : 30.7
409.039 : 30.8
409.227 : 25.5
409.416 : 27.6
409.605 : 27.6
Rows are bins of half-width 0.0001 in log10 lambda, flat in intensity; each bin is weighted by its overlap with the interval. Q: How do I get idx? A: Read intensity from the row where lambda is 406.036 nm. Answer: 28.2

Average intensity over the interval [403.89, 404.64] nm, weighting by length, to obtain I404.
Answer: 23.8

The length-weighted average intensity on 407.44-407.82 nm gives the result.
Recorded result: 23.8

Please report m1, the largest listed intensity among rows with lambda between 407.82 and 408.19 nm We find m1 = 26.3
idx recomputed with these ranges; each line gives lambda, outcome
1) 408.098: 26.3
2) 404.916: 28.1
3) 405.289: 26.5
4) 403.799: 26.6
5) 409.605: 27.6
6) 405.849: 29.3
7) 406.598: 25.2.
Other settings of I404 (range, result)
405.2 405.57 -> 26.6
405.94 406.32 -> 25.1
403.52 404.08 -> 27.1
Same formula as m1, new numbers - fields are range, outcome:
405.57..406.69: 29.3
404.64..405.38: 30.4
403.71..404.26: 27.1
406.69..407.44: 25.6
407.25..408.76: 29.5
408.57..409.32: 30.8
